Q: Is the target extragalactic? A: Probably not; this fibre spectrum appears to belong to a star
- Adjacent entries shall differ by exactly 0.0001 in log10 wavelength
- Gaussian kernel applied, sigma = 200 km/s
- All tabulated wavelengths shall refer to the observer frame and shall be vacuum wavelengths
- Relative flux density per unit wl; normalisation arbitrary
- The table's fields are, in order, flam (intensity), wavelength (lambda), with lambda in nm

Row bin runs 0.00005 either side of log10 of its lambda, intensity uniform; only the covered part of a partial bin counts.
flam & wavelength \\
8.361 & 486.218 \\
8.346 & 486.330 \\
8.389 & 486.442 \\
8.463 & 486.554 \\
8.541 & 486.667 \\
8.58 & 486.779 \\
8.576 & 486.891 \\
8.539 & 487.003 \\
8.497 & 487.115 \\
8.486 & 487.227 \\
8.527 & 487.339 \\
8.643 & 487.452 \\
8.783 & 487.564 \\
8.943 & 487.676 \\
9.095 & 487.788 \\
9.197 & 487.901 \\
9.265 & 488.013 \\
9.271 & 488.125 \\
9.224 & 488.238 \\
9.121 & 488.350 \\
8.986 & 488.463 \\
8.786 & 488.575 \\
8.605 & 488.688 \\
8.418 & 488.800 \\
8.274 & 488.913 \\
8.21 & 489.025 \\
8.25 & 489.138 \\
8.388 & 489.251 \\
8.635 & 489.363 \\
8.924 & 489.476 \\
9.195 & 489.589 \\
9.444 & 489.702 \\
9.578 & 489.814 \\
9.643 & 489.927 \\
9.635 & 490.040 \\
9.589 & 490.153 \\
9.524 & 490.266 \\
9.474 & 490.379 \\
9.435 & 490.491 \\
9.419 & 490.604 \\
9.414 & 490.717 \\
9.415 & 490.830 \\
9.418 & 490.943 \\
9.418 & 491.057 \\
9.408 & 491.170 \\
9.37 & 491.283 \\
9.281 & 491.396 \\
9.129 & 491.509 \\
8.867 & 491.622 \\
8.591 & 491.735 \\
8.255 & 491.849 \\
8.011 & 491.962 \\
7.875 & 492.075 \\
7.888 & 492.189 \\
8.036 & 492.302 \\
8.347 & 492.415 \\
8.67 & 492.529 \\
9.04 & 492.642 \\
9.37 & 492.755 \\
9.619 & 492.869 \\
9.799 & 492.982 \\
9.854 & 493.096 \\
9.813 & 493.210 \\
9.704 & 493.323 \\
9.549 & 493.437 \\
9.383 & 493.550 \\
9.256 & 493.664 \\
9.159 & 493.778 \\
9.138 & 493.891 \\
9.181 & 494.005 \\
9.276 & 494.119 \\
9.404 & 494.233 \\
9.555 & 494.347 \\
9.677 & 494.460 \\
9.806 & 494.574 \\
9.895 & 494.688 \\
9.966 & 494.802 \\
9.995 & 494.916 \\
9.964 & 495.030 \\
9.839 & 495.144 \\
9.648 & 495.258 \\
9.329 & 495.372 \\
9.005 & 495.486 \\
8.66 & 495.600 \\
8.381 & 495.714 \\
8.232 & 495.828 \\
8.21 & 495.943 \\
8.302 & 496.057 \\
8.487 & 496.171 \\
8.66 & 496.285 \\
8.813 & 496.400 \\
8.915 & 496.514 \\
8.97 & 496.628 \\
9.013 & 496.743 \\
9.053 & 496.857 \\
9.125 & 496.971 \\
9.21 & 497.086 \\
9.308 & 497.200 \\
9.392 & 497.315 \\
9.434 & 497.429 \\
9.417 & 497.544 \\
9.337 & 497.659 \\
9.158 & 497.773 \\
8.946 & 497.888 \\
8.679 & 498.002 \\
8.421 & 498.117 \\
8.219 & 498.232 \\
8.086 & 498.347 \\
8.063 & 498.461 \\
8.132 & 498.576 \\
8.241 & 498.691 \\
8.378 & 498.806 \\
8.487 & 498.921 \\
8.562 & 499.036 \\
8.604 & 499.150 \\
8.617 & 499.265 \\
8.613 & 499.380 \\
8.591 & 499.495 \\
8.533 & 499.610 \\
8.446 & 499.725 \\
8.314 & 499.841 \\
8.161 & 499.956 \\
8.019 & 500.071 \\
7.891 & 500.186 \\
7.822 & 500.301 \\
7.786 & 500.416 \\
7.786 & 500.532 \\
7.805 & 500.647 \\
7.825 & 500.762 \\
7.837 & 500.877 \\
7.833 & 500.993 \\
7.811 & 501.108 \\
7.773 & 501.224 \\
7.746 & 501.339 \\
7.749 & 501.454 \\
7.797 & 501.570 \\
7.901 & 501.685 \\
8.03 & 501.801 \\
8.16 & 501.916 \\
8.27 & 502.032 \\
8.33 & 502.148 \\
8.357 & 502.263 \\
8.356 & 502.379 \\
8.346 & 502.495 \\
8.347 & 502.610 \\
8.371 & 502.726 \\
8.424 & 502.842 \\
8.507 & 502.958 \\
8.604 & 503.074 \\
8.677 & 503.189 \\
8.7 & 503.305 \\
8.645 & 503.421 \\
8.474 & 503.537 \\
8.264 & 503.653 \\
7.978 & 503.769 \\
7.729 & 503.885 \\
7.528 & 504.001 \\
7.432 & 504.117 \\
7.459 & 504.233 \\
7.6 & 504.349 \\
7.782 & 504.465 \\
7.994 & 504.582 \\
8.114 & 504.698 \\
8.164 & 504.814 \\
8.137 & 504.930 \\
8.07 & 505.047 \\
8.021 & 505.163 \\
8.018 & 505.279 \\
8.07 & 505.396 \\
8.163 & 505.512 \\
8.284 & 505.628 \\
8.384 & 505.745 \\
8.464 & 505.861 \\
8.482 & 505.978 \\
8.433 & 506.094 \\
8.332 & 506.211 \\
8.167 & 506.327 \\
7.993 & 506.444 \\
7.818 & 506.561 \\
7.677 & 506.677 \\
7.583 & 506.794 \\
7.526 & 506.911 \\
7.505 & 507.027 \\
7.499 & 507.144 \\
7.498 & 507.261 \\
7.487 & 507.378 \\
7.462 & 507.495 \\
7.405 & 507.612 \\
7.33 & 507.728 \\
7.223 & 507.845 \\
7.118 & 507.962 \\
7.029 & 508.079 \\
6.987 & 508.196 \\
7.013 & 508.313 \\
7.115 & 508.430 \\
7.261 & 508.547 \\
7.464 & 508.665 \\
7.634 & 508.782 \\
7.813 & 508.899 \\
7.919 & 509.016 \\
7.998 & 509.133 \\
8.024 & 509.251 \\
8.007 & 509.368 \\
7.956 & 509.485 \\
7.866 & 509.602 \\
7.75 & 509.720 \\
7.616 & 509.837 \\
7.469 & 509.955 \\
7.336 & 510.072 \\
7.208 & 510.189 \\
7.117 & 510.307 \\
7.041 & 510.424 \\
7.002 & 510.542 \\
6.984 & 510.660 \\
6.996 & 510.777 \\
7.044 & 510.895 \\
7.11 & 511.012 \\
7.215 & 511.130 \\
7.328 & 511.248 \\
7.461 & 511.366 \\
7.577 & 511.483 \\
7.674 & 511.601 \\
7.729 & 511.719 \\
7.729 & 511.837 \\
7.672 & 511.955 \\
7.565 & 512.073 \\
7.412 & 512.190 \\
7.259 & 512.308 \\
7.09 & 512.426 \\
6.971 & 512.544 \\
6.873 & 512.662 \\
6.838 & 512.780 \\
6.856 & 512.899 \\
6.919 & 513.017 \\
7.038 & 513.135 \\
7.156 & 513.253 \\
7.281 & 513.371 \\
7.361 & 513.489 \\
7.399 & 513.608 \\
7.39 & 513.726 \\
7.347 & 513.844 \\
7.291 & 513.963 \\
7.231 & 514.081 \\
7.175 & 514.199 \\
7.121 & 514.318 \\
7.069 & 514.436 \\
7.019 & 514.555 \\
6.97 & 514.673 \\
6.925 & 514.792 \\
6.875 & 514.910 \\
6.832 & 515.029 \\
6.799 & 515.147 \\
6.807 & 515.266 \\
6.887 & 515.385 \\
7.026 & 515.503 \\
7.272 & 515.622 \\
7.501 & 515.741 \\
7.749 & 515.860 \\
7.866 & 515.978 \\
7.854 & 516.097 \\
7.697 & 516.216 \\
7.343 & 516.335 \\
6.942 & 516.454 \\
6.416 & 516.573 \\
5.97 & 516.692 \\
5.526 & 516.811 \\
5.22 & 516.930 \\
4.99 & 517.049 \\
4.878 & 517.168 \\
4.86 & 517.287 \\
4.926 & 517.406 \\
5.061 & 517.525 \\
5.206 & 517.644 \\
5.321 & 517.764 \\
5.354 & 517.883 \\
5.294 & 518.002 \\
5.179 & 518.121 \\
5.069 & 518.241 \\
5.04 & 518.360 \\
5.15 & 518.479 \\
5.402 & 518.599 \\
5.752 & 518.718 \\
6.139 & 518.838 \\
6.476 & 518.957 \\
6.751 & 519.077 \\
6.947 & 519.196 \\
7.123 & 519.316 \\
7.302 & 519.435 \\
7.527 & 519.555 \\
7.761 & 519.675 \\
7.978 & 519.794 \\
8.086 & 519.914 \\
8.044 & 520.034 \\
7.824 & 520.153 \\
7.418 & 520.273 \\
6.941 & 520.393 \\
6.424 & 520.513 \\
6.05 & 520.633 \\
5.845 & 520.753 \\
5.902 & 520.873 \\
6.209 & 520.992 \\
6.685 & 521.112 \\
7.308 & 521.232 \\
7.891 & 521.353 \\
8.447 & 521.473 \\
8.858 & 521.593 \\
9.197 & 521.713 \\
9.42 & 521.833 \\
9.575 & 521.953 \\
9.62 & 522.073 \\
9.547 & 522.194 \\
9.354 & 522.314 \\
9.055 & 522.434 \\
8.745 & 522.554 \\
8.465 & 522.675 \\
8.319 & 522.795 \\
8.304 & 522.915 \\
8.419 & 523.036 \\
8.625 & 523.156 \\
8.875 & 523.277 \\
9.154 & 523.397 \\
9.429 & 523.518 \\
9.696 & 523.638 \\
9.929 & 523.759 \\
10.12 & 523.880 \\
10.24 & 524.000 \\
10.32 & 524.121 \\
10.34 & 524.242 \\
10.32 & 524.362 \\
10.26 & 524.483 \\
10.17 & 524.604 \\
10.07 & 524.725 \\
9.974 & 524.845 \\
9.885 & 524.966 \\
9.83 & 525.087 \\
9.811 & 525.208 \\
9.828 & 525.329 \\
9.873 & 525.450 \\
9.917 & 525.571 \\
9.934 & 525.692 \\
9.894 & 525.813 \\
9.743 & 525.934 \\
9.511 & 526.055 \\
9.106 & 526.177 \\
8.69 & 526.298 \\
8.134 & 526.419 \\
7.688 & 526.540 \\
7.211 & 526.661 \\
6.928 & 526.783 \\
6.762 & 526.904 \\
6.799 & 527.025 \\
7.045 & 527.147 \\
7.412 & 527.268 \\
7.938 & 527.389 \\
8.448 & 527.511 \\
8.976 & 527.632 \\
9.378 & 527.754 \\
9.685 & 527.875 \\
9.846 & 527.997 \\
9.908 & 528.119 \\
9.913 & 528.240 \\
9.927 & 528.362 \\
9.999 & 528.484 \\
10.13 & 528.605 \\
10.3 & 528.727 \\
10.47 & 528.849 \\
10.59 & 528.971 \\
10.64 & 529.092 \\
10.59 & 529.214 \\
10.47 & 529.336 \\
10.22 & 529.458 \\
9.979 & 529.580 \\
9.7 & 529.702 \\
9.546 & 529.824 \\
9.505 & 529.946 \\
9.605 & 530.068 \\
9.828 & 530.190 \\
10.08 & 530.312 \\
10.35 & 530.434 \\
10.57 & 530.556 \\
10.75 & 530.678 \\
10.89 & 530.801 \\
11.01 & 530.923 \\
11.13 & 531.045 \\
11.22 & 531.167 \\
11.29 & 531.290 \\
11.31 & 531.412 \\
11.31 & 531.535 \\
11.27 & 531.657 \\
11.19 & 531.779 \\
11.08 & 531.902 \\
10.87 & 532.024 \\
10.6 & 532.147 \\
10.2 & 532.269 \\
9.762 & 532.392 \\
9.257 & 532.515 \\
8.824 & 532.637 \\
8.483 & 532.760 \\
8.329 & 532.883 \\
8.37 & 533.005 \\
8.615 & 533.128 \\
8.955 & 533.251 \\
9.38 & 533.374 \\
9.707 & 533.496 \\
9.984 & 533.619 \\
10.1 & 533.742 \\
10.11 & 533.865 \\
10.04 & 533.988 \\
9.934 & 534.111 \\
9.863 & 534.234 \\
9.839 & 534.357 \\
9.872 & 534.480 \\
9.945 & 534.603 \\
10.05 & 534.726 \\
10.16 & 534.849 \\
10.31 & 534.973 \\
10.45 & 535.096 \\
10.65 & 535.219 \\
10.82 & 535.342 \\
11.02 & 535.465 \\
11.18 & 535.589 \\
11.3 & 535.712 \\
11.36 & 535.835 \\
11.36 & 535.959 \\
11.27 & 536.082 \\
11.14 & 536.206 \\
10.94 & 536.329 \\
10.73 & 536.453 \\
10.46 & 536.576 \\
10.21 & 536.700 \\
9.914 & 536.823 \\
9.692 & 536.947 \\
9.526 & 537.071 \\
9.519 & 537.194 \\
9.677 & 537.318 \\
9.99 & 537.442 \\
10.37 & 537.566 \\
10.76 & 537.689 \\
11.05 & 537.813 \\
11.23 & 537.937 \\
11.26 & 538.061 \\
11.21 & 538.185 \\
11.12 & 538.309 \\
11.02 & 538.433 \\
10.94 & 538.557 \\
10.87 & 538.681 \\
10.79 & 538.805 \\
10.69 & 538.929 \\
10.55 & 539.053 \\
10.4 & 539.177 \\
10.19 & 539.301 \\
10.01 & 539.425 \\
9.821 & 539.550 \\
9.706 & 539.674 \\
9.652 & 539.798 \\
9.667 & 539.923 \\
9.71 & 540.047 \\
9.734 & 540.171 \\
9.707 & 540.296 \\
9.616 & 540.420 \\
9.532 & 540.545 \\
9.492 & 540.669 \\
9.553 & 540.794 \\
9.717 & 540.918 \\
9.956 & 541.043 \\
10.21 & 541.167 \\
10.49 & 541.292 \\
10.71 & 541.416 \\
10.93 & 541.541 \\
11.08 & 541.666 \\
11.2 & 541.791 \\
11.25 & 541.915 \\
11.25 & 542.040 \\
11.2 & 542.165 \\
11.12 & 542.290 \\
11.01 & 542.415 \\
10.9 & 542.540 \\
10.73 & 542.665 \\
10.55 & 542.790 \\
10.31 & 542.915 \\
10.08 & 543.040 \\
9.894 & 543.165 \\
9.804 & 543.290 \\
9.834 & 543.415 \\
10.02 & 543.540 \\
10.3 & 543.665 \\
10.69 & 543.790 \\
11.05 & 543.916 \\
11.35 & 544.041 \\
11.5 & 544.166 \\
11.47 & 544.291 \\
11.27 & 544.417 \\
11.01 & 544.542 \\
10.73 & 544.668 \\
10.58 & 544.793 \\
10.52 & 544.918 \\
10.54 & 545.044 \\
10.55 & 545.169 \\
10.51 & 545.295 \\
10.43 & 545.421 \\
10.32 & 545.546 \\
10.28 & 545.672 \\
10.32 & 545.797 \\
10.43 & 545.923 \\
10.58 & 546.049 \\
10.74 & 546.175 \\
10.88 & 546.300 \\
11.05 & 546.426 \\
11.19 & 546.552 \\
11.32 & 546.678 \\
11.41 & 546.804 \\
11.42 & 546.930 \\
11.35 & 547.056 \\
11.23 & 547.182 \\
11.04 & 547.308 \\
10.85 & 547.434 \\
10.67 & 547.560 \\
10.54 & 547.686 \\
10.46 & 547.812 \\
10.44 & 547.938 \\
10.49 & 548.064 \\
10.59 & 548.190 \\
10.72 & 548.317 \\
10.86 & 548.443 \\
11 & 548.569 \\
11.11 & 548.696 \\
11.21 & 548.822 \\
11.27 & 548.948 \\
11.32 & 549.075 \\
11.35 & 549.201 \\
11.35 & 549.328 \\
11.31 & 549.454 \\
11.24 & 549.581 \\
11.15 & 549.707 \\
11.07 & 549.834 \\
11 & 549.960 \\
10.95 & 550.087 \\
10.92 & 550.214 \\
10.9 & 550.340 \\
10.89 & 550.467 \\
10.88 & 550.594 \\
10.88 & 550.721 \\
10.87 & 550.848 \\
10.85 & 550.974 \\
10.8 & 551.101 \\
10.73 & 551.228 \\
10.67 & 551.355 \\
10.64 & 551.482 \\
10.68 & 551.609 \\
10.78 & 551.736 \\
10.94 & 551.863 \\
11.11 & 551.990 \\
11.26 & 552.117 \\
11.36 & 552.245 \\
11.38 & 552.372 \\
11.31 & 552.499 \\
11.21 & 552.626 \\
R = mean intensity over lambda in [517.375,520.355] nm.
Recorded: 6.34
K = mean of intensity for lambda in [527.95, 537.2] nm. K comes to 10.2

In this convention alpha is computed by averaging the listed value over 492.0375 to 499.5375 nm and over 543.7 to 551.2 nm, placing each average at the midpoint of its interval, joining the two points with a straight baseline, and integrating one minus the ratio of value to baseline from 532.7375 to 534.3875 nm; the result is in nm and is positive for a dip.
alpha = 0.15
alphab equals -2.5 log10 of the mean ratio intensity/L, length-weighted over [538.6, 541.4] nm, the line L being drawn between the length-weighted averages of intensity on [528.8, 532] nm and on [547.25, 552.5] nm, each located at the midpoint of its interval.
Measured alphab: 0.08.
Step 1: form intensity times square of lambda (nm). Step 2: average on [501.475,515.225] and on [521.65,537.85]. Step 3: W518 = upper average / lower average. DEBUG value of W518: 1.40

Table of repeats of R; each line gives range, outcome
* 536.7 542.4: 10.4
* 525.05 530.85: 9.42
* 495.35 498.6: 8.79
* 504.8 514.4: 7.52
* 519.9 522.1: 7.63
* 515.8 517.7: 6.16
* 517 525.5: 7.81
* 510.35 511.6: 7.2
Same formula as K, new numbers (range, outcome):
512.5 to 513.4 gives 6.98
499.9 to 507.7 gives 8.01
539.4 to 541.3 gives 9.76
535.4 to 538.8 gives 10.7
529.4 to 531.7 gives 10.5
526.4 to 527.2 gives 7.18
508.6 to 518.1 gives 6.99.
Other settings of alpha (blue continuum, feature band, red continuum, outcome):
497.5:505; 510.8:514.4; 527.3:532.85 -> 0.68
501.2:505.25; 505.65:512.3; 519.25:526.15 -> 0.59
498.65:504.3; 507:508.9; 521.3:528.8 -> 0.25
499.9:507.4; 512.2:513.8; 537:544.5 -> 0.28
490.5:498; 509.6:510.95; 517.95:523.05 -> 0.13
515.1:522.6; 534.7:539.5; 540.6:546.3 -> -0.49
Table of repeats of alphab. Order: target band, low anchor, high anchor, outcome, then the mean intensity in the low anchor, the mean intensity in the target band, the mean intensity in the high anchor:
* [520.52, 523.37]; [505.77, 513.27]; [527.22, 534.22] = 0.096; 7.48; 8.19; 9.97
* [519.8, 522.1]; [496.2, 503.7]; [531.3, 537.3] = 0.237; 8.43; 7.65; 10.2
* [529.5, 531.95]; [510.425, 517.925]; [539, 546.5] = -0.182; 6.86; 10.6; 10.4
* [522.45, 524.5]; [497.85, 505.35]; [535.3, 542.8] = 0.020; 8.16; 9.36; 10.5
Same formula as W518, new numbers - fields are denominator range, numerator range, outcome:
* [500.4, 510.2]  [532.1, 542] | 1.46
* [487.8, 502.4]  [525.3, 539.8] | 1.31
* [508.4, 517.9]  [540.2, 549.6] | 1.72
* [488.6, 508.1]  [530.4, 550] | 1.45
